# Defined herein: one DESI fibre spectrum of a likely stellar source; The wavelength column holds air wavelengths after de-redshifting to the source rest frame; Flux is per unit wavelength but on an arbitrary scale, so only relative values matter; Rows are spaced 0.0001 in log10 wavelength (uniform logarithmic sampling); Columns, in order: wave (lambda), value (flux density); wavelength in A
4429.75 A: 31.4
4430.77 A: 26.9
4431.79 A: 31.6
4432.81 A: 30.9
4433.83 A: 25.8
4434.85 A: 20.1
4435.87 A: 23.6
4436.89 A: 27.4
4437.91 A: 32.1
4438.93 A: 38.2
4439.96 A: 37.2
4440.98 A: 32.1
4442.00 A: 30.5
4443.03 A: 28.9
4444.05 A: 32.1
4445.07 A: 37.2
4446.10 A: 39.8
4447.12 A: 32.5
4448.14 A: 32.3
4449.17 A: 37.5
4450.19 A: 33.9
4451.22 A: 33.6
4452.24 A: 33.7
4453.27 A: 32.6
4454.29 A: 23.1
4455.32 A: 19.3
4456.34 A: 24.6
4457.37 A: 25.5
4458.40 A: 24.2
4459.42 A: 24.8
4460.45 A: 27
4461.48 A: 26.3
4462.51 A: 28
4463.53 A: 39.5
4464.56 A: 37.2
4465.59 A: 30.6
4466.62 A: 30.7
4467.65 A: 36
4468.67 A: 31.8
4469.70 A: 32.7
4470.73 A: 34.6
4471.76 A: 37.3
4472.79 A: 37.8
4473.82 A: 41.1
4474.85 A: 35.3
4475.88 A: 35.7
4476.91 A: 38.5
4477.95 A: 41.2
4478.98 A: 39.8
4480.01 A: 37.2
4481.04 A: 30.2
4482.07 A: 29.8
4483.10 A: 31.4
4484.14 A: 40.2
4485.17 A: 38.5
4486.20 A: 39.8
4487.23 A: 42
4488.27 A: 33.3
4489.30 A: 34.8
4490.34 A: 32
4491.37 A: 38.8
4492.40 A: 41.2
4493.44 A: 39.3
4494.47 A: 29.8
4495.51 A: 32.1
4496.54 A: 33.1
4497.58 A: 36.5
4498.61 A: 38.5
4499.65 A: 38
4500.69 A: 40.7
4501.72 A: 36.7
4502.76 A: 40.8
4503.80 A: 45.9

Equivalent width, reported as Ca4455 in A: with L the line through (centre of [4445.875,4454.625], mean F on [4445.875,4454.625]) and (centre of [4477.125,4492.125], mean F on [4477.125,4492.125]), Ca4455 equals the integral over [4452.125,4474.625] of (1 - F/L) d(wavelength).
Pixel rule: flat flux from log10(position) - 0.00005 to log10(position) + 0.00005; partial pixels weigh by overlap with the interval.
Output 2.4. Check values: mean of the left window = 33.2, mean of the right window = 36.5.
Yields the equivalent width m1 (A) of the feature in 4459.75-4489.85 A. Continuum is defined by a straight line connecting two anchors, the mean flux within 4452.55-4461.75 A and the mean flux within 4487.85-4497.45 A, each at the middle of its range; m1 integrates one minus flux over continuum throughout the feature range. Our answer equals -4.9 A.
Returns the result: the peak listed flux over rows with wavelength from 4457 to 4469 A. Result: 39.5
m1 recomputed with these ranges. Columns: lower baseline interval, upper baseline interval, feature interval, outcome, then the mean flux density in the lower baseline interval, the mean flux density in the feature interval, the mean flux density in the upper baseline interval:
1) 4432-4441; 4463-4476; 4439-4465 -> 0.95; 29.7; 31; 35.4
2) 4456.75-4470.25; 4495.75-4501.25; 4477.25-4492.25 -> -0.91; 30.3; 36.5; 37.1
